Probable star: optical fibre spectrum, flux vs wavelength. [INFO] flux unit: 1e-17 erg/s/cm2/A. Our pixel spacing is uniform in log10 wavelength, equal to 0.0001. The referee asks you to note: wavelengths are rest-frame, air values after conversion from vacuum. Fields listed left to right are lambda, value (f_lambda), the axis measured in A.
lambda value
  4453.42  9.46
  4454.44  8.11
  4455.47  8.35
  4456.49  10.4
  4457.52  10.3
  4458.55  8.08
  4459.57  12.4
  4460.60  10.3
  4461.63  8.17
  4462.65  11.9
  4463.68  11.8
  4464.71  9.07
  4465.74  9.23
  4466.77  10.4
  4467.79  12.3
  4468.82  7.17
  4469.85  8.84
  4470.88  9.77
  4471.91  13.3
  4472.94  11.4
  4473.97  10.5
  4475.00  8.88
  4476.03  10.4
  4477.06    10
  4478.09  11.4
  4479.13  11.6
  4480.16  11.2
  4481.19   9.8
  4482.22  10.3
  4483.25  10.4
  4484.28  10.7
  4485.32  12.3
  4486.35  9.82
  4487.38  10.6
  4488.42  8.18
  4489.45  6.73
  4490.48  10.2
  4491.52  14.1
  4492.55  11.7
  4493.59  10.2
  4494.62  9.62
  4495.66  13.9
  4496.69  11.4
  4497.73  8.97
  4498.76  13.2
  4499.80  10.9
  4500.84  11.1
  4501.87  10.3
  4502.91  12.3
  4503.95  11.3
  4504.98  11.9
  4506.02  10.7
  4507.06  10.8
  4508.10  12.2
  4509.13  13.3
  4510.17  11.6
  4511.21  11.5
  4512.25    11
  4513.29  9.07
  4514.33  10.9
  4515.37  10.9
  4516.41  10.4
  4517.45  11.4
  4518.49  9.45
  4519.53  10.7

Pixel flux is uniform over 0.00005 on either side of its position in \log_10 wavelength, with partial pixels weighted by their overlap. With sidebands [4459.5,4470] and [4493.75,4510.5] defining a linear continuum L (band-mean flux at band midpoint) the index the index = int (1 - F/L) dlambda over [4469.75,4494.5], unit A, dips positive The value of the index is 0.4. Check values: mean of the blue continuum 10.1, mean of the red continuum 11.4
